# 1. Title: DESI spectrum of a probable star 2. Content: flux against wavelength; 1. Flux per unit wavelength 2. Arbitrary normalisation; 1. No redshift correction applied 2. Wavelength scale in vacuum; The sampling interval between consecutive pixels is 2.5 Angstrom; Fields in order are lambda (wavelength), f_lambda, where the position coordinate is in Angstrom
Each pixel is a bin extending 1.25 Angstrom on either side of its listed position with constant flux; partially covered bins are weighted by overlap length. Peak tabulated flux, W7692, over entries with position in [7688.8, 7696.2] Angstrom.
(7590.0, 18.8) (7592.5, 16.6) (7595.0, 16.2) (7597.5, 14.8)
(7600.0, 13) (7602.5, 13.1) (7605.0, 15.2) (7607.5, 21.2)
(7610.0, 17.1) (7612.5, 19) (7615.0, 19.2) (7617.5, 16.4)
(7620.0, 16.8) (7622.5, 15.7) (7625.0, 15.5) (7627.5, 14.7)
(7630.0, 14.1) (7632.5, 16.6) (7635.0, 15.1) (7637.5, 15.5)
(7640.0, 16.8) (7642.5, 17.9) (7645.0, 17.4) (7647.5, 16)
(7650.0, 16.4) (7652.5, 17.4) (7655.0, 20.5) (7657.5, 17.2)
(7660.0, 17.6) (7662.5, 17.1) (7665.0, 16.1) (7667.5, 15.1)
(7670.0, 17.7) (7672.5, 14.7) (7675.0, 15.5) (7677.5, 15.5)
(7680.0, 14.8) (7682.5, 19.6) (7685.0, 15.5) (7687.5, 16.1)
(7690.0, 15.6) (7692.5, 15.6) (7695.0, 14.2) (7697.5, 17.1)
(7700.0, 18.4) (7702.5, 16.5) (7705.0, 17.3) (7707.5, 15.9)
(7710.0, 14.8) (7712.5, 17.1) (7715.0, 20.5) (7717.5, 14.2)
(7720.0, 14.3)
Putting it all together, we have 15.6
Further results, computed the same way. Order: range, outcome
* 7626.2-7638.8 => 16.6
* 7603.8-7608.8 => 21.2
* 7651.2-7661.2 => 20.5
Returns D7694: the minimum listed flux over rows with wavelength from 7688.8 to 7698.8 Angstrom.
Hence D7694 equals 14.2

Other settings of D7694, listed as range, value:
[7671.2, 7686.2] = 14.7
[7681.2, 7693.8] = 15.5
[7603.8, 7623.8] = 15.2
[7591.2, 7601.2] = 13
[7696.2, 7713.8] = 14.8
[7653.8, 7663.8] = 17.1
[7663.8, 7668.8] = 15.1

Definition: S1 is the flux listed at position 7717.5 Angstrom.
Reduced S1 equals 14.2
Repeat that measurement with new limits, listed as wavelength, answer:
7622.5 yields 15.7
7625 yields 15.5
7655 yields 20.5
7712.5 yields 17.1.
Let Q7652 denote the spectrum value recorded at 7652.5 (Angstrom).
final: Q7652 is 17.4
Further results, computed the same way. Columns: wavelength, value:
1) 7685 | 15.5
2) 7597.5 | 14.8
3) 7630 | 14.1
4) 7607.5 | 21.2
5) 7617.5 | 16.4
